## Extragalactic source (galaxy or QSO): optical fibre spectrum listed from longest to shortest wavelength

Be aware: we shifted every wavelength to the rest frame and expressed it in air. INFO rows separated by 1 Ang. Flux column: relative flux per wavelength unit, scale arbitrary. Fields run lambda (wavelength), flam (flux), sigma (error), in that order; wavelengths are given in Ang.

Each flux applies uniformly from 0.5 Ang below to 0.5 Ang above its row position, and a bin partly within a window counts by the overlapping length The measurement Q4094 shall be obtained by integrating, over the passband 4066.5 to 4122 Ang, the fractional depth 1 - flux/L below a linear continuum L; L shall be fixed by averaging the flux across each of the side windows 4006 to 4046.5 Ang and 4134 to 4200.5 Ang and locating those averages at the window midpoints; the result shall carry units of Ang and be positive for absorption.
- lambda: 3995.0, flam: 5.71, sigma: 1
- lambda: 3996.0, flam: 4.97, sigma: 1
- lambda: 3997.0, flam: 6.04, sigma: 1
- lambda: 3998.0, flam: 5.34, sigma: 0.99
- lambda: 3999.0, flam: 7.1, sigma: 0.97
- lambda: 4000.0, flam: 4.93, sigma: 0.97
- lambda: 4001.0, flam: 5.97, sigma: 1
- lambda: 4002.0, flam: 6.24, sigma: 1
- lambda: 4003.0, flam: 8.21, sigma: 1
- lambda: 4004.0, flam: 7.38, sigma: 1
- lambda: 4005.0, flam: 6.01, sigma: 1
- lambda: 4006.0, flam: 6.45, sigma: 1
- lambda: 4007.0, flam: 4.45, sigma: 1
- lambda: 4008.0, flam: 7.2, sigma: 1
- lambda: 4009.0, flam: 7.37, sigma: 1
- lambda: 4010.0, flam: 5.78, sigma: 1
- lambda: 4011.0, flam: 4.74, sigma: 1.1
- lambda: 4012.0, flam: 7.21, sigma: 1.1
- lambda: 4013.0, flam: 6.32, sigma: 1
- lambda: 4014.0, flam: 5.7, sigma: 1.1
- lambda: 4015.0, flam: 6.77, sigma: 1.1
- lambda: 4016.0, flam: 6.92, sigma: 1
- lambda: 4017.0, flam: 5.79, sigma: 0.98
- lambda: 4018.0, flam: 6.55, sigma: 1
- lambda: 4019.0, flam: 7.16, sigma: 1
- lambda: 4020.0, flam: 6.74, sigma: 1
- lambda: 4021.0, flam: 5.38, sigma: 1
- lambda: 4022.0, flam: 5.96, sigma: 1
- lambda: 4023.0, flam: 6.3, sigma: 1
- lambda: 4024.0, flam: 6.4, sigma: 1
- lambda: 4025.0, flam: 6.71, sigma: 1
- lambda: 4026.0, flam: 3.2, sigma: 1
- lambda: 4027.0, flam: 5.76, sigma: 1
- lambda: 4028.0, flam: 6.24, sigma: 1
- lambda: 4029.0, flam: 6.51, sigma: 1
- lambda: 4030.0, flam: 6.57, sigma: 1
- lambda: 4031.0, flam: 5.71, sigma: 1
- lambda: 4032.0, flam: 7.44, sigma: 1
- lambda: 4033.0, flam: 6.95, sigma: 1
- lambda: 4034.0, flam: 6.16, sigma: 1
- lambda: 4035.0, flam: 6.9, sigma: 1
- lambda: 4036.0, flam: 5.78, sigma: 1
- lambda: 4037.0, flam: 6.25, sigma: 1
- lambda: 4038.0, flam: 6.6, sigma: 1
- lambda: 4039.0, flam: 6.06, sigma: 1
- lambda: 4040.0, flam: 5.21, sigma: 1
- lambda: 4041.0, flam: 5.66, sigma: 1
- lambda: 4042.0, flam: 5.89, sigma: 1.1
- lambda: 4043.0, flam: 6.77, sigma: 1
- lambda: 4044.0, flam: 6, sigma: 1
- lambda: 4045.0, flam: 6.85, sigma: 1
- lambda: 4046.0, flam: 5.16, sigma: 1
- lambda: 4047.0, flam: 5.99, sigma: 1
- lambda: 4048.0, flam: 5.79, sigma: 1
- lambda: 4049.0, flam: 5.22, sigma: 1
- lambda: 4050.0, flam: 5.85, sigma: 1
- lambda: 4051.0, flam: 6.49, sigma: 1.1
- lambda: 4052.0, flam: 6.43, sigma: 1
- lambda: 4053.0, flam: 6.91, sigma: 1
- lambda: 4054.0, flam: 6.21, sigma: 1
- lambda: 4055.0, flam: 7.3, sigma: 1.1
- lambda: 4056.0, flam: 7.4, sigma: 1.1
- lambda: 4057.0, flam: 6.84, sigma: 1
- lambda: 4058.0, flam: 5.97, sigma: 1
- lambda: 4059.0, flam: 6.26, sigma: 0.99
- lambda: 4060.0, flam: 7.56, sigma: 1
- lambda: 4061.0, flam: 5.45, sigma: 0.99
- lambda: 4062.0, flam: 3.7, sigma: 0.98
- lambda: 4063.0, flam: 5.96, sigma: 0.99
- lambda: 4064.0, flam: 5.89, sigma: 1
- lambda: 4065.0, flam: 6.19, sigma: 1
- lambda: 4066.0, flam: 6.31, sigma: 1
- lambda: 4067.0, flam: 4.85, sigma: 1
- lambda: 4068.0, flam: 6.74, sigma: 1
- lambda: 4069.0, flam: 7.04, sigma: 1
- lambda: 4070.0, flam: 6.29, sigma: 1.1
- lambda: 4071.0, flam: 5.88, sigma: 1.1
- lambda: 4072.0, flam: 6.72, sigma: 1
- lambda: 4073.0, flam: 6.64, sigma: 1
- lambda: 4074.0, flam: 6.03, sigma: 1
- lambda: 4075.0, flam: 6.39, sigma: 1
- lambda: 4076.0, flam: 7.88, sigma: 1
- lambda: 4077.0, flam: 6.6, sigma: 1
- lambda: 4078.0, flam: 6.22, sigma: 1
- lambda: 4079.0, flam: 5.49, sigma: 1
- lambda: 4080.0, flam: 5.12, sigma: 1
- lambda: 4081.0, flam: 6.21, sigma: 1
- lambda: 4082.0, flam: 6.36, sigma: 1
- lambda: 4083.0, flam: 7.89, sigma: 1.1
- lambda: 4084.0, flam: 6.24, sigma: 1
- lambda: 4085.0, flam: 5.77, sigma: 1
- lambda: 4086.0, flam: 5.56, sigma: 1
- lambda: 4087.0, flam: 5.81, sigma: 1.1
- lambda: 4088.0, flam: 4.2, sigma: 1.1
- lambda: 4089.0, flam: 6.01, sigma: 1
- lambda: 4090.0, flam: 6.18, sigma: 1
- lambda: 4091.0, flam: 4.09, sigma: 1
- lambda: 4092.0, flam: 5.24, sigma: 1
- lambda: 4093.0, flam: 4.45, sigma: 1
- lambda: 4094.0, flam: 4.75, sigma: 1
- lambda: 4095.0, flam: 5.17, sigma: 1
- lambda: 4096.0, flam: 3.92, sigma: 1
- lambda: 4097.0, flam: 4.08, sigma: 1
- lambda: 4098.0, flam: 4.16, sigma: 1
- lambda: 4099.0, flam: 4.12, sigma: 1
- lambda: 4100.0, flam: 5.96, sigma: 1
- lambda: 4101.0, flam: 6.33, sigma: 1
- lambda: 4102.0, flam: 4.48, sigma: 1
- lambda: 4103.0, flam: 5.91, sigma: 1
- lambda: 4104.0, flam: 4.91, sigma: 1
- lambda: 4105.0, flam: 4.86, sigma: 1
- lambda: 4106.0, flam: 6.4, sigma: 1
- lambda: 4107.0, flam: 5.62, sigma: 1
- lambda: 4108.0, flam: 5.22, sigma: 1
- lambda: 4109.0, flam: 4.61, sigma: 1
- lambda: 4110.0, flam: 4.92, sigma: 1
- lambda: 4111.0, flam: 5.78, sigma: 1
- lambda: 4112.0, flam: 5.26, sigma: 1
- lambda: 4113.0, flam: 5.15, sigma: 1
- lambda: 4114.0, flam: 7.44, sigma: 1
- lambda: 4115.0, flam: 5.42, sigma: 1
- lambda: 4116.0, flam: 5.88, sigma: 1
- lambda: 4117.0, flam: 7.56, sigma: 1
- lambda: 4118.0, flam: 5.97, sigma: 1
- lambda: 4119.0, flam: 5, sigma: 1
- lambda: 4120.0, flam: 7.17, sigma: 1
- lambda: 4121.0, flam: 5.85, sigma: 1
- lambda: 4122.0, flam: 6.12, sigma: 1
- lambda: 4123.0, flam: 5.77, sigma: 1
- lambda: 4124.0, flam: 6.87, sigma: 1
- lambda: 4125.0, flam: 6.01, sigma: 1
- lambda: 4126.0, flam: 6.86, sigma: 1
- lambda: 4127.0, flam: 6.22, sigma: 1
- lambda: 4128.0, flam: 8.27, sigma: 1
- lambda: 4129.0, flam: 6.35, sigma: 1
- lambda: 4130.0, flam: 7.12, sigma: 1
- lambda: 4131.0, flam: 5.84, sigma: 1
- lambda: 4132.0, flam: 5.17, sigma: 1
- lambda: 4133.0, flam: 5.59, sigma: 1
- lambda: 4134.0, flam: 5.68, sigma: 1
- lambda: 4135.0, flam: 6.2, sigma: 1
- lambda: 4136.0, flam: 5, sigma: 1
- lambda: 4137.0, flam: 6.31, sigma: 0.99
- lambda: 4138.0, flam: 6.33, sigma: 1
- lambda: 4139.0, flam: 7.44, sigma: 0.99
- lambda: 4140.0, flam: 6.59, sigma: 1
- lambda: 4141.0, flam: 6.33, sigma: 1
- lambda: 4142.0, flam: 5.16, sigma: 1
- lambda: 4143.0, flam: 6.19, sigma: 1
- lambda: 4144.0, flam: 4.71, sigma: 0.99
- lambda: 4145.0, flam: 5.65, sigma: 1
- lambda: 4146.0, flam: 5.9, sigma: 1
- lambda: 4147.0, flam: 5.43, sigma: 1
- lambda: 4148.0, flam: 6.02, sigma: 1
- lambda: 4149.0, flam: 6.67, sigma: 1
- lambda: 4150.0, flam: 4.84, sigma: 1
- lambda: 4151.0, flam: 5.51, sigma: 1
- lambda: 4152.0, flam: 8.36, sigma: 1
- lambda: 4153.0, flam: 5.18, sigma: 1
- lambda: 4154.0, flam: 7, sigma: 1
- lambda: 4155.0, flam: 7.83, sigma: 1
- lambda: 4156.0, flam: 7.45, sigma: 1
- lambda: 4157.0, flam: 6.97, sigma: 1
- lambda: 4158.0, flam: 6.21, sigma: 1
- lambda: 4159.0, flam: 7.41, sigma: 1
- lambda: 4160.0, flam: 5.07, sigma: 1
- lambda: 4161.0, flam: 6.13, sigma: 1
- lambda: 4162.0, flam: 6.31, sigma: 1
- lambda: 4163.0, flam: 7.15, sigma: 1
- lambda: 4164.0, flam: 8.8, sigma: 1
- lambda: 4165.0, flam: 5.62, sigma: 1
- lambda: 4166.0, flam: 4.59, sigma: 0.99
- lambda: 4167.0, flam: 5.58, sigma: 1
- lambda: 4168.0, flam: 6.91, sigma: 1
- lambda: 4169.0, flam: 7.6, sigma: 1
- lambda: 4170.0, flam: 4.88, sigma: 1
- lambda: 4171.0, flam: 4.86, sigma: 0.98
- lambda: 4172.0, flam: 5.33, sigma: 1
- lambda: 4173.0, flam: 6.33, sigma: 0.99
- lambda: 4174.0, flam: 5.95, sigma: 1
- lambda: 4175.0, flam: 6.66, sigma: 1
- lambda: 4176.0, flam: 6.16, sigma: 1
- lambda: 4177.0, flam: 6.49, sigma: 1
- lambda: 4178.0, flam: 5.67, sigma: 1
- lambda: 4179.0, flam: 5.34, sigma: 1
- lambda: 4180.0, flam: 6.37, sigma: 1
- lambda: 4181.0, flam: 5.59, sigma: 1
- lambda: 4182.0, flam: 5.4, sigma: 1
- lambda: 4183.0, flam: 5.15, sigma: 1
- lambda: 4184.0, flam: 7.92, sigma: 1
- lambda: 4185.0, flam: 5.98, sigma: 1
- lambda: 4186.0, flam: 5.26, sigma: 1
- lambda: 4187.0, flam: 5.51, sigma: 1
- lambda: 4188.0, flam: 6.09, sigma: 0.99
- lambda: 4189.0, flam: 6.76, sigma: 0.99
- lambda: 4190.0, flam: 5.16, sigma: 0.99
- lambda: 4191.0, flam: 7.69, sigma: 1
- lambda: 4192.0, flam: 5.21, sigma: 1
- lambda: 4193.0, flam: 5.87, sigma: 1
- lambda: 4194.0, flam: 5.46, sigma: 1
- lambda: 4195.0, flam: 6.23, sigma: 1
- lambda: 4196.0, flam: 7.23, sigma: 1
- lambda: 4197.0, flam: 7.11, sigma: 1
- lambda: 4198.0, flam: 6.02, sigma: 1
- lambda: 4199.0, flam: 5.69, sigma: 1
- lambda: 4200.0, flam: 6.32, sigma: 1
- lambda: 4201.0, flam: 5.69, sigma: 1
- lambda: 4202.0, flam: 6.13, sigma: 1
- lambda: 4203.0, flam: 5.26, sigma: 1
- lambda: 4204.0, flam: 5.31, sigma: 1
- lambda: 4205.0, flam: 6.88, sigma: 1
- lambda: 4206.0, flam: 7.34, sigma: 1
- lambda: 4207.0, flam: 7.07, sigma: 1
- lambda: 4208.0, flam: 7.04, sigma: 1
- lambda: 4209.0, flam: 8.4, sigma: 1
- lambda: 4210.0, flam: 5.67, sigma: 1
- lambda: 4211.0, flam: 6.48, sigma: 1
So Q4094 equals 4.1 Ang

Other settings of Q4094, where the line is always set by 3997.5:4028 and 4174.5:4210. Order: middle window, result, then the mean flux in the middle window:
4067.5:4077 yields -0.6 Ang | 6.62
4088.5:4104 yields 3.0 Ang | 4.99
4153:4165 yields -1.2 Ang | 6.81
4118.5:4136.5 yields 0.1 Ang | 6.17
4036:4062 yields 0.1 Ang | 6.19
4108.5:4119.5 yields 0.8 Ang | 5.73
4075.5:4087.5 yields -0.1 Ang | 6.26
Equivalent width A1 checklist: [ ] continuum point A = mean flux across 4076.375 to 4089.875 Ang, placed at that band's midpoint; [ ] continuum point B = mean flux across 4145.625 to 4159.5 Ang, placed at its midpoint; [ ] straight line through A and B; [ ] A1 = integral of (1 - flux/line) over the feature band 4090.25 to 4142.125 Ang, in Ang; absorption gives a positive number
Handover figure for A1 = 4.31 Ang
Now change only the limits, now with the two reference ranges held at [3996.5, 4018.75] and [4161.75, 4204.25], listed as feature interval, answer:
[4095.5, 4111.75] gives 2.87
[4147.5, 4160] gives -0.93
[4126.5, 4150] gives 0.22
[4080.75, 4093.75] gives 1.11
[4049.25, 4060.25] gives -0.64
